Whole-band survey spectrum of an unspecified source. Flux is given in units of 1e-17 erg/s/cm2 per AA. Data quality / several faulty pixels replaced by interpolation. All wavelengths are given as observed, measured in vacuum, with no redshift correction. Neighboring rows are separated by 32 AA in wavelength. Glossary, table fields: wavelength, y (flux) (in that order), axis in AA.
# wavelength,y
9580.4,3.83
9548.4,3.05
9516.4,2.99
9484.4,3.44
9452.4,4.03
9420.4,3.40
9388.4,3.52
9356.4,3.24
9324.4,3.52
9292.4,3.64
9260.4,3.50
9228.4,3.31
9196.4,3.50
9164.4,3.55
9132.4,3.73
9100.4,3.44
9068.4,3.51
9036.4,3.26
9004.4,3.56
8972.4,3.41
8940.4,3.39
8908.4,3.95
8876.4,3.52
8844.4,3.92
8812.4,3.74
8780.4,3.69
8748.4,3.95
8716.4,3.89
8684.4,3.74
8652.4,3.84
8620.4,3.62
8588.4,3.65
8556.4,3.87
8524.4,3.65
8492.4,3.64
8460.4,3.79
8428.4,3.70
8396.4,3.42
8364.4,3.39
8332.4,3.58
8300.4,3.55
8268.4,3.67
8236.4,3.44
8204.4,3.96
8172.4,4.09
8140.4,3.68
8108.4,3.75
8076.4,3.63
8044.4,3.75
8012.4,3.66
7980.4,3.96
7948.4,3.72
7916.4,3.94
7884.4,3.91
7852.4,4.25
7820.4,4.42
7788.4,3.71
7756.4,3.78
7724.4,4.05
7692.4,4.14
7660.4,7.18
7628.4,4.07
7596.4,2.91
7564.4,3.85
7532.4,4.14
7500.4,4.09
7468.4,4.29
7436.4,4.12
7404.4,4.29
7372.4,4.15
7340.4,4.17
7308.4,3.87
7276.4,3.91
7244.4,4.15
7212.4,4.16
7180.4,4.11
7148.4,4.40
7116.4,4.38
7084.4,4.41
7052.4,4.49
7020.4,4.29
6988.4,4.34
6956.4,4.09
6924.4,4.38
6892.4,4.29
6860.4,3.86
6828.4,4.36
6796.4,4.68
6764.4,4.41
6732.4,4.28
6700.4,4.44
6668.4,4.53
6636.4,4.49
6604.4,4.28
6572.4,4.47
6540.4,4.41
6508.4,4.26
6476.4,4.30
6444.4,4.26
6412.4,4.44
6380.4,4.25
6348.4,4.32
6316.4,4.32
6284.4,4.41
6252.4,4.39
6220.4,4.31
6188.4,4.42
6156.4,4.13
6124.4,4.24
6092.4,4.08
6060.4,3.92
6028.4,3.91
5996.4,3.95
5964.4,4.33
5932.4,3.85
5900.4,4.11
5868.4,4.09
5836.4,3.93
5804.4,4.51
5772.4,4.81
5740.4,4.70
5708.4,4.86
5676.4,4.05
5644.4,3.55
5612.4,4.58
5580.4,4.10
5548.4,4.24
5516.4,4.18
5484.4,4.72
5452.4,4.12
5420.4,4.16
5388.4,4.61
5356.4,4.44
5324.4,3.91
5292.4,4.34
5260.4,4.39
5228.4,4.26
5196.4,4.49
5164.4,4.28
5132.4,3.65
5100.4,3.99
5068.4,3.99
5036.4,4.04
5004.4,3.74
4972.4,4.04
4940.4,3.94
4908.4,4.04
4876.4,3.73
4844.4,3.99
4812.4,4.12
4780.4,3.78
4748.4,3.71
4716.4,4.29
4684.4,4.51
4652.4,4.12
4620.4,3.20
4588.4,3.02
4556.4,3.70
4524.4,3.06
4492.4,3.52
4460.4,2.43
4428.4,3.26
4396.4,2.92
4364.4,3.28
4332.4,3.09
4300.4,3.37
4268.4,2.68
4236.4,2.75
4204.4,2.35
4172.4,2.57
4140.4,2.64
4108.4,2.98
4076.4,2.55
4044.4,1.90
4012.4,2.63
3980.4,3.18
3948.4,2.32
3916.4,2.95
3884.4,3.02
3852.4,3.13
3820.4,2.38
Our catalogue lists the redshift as 0.165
